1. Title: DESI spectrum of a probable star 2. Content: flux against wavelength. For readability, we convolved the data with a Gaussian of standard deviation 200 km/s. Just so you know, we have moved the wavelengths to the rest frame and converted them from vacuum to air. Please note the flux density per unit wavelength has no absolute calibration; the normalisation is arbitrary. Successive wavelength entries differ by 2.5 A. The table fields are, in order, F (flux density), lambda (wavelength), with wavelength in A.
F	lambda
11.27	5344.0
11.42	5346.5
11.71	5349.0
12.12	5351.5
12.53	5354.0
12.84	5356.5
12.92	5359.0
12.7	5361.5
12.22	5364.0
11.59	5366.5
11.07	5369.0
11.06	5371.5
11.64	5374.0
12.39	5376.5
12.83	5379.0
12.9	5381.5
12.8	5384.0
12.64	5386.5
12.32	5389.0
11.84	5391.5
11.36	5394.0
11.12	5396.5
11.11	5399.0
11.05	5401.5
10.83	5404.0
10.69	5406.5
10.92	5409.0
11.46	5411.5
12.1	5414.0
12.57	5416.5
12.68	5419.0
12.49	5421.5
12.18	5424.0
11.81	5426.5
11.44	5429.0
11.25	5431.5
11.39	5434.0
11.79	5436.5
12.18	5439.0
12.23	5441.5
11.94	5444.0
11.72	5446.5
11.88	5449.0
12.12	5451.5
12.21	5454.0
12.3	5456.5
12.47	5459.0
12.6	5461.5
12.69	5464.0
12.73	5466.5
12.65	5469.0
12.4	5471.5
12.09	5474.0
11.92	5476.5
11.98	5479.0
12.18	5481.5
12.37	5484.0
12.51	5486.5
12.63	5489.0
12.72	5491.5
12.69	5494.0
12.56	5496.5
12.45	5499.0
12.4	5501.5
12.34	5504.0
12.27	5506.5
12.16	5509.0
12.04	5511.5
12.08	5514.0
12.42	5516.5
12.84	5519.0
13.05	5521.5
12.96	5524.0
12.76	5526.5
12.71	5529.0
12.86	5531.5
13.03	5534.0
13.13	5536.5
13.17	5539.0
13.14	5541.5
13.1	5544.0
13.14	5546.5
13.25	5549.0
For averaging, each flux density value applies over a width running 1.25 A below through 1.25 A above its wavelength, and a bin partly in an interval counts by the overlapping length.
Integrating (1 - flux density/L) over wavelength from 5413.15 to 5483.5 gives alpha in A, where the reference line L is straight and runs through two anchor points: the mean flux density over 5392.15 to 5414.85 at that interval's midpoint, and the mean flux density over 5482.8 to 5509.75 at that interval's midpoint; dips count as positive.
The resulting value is -2.1 A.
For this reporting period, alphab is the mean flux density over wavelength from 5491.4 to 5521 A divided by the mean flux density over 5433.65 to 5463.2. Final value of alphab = 1.03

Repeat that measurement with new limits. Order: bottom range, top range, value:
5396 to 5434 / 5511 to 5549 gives 1.11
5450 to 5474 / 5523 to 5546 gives 1.04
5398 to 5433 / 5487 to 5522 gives 1.07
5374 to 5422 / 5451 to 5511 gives 1.04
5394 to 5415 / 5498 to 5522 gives 1.11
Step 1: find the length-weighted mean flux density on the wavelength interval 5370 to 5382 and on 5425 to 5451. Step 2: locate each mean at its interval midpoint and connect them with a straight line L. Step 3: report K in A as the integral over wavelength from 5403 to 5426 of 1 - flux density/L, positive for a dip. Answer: 0.22 A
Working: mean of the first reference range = 12.1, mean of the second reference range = 11.8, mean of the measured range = 11.8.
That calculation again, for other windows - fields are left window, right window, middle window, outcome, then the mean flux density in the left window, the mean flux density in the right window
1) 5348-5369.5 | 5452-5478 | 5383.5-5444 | 2.8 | 12.2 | 12.4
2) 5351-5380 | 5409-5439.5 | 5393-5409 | 1.3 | 12.2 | 11.9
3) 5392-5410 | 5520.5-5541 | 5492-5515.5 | 0.4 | 11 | 13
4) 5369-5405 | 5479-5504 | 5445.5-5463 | 0.1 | 11.8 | 12.5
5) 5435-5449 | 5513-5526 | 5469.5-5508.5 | 0.1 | 12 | 12.7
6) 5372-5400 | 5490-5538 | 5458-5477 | -0.1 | 12.1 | 12.6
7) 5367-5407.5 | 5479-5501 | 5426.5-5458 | 0.7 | 11.7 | 12.5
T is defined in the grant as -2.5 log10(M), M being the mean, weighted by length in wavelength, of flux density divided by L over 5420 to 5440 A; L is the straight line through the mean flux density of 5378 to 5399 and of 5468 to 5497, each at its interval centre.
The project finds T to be 0.04 mag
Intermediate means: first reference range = 12.2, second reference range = 12.4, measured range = 11.8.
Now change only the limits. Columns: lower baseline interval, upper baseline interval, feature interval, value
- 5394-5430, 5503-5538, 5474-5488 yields 0.01 mag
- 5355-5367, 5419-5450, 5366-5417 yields 0.05 mag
